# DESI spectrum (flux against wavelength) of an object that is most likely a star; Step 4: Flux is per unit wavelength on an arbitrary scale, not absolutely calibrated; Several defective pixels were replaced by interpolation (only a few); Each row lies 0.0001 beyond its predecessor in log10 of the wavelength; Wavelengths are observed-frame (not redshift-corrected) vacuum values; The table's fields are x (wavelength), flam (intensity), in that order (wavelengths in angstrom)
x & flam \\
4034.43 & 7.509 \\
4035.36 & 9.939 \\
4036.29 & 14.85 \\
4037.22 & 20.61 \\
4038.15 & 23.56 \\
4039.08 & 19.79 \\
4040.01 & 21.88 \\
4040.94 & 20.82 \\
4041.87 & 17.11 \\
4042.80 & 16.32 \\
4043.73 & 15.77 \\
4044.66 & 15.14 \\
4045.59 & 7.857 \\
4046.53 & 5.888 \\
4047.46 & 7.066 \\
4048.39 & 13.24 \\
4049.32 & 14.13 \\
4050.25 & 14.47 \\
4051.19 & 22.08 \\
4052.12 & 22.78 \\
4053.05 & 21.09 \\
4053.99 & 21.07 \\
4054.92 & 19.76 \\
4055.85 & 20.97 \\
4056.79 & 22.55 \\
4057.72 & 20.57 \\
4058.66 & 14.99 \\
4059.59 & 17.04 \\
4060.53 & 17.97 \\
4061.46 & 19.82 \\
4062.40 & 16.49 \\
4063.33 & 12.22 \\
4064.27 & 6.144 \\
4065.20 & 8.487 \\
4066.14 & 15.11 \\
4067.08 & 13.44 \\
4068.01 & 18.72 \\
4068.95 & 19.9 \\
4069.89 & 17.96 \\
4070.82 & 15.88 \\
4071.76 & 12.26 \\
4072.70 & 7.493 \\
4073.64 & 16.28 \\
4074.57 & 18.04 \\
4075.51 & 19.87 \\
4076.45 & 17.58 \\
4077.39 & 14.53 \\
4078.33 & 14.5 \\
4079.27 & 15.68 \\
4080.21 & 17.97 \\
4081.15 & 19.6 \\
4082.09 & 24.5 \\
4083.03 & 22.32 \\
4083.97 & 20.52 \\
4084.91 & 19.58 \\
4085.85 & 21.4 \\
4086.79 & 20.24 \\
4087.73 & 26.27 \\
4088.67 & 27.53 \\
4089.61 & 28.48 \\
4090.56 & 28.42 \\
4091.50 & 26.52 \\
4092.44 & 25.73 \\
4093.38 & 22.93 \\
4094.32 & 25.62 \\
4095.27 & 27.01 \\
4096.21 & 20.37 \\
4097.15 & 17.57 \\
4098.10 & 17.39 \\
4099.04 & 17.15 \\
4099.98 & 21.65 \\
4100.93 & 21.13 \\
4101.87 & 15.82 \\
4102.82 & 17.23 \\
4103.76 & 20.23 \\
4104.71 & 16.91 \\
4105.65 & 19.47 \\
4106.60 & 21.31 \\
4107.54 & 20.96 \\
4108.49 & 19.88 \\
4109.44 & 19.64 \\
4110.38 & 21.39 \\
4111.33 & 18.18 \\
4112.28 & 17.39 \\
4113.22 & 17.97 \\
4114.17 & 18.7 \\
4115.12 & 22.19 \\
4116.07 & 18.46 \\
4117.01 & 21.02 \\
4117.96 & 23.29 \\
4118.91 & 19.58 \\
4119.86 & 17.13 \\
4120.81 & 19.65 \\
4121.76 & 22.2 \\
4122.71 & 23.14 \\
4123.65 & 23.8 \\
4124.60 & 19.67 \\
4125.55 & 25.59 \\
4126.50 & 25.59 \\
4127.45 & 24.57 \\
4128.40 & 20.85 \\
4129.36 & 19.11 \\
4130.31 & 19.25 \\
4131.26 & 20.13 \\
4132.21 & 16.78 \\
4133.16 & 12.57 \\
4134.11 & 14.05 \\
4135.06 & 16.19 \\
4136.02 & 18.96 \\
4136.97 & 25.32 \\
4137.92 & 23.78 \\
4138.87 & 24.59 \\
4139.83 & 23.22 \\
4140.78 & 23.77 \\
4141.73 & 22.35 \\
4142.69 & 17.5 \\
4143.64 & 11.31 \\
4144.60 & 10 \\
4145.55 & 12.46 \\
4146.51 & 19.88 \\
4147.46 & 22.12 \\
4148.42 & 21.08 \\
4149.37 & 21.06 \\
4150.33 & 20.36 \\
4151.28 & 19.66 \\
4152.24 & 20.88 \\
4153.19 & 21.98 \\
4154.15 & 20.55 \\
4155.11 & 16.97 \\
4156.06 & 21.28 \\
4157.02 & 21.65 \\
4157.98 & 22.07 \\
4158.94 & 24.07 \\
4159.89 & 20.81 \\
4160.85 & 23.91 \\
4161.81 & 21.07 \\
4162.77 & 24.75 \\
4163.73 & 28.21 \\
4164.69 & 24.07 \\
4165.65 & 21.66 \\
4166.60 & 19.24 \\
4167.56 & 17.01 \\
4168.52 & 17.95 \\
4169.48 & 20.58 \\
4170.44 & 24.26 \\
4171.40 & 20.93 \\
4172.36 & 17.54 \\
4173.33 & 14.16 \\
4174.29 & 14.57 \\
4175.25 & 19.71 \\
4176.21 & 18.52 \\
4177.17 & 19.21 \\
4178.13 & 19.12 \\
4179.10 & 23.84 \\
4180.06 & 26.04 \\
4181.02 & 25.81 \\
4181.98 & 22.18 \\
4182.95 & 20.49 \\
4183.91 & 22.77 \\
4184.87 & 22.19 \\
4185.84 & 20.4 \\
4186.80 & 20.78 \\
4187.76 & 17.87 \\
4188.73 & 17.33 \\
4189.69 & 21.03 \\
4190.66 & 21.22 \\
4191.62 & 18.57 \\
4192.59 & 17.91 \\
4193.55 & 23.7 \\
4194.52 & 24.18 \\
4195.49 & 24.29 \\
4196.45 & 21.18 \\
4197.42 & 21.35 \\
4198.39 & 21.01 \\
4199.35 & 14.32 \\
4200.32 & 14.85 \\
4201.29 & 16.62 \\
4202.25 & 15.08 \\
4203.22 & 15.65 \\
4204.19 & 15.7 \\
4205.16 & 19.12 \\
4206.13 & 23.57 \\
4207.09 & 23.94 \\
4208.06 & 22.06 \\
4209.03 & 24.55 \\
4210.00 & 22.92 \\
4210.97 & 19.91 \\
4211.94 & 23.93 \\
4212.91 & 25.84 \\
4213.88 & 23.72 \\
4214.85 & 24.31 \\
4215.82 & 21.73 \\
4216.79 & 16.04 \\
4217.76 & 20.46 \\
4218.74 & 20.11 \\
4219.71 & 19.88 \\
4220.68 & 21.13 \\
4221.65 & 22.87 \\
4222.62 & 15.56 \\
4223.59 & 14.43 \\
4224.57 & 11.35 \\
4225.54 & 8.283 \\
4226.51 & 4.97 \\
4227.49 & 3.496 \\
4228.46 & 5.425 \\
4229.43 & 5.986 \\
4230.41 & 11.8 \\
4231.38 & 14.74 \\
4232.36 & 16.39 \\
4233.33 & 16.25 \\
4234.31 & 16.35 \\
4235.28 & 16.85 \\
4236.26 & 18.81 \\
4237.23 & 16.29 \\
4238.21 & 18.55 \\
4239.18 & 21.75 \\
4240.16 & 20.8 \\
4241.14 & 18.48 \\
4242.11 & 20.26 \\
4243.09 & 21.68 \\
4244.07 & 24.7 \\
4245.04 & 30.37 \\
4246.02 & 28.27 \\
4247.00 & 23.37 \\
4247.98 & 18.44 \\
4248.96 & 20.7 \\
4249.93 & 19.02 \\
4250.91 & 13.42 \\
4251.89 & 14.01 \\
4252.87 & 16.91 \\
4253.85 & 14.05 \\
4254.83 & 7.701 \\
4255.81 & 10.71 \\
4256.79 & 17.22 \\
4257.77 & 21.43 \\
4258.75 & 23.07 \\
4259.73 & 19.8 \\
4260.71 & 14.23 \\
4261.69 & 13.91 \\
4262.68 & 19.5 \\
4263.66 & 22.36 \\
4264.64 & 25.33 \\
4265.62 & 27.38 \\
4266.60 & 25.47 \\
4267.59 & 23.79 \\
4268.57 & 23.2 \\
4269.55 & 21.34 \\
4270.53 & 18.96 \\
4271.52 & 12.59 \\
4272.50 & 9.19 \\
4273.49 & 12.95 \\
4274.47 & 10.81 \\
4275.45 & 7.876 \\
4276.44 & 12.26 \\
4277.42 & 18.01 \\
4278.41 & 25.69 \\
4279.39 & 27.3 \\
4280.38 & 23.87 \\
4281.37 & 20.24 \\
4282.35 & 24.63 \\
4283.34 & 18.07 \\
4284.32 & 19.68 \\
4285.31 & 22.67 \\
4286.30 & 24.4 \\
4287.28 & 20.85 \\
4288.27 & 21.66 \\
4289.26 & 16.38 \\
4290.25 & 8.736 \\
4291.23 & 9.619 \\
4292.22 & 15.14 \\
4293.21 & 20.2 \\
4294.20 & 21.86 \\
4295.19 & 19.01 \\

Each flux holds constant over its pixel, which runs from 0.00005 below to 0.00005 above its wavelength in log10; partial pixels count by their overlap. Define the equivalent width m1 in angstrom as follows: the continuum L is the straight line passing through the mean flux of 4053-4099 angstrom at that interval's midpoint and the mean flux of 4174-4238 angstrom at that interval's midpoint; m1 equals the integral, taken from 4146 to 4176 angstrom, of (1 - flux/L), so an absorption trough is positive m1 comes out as -3.1 angstrom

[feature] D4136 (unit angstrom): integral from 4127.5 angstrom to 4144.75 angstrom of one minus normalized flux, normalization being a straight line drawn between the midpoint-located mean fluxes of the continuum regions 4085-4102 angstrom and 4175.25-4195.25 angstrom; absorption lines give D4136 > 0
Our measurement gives 2.3 angstrom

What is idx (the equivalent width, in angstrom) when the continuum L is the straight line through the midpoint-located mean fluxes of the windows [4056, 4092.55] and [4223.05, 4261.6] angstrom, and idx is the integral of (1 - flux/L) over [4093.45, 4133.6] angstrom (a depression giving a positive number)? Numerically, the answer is -4.9 angstrom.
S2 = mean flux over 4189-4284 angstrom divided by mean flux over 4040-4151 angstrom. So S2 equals 0.98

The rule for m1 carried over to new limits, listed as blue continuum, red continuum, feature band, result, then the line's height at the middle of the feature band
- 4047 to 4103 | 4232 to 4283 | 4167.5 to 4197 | -2.61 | 18.9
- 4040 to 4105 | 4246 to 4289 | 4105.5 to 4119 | -1.15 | 18.4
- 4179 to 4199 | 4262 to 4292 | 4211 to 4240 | 5.64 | 20.5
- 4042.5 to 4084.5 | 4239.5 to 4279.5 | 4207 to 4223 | -2.97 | 18.3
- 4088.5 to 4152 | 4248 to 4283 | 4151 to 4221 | -4.66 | 19.5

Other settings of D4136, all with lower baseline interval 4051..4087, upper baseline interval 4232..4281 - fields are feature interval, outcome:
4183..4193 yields -0.9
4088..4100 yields -4.0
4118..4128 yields -2.3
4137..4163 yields -3.5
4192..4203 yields -0.6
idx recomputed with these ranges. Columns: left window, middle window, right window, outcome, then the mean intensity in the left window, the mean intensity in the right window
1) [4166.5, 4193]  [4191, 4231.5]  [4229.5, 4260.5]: 2.5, 20.1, 18.3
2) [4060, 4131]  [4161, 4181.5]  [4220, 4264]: -3.1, 19.6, 16.8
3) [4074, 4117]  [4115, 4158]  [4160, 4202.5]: 0.9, 20.6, 20.5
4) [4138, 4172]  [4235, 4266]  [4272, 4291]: -1.1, 20.7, 18.1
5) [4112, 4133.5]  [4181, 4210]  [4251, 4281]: -1.6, 20.5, 18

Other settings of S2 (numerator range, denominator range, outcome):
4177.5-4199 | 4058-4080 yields 1.40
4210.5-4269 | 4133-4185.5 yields 0.90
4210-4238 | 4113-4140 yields 0.80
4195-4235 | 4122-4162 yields 0.86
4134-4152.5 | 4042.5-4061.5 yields 1.17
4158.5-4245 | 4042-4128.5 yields 1.02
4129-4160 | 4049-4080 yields 1.17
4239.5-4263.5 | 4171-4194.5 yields 0.93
